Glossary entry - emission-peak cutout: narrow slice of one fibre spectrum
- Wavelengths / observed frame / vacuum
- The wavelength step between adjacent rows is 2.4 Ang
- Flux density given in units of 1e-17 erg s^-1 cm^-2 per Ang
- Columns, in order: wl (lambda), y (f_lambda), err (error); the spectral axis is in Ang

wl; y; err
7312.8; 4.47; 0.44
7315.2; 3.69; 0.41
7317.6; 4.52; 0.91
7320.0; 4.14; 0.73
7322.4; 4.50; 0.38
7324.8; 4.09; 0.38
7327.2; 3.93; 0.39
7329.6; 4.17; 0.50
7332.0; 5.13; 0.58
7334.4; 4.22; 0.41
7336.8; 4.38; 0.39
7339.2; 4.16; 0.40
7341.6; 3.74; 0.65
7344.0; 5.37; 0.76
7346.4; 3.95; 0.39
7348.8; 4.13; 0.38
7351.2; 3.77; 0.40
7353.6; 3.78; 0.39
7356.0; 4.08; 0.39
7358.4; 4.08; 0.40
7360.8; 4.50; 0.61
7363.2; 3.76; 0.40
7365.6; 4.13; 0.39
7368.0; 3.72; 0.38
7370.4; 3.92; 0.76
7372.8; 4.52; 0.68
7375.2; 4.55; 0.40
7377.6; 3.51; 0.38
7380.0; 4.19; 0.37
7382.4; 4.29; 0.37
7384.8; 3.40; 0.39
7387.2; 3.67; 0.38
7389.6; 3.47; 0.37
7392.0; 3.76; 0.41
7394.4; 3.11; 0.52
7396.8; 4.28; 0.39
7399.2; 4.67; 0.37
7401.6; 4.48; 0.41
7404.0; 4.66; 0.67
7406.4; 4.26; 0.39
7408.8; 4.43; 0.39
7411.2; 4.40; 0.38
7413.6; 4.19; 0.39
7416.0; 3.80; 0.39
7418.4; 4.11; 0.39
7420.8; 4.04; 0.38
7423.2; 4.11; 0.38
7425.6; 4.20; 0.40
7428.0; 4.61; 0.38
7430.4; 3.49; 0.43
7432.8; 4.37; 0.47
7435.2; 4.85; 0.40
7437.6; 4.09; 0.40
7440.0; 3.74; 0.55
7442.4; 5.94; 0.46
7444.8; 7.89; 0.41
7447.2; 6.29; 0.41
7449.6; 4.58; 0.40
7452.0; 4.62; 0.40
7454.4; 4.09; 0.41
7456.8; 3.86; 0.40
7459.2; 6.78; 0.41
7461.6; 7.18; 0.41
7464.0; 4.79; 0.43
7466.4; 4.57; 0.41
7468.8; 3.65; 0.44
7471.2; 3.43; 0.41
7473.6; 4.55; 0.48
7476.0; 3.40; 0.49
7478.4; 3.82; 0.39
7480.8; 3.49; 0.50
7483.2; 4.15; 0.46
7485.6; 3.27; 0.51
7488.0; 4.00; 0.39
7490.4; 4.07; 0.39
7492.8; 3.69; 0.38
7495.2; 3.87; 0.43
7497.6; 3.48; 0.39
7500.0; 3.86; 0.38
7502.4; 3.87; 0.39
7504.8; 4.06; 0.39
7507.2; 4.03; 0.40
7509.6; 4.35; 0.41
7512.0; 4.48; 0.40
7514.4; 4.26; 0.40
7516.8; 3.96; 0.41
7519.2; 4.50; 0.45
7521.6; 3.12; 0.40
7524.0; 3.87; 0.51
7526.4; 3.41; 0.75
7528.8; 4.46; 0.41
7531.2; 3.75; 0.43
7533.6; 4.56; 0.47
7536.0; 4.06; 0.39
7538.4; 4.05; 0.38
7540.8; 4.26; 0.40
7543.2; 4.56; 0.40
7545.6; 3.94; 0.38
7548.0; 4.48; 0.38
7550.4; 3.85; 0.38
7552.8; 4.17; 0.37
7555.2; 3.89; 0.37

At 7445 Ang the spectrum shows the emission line [S II] 6716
